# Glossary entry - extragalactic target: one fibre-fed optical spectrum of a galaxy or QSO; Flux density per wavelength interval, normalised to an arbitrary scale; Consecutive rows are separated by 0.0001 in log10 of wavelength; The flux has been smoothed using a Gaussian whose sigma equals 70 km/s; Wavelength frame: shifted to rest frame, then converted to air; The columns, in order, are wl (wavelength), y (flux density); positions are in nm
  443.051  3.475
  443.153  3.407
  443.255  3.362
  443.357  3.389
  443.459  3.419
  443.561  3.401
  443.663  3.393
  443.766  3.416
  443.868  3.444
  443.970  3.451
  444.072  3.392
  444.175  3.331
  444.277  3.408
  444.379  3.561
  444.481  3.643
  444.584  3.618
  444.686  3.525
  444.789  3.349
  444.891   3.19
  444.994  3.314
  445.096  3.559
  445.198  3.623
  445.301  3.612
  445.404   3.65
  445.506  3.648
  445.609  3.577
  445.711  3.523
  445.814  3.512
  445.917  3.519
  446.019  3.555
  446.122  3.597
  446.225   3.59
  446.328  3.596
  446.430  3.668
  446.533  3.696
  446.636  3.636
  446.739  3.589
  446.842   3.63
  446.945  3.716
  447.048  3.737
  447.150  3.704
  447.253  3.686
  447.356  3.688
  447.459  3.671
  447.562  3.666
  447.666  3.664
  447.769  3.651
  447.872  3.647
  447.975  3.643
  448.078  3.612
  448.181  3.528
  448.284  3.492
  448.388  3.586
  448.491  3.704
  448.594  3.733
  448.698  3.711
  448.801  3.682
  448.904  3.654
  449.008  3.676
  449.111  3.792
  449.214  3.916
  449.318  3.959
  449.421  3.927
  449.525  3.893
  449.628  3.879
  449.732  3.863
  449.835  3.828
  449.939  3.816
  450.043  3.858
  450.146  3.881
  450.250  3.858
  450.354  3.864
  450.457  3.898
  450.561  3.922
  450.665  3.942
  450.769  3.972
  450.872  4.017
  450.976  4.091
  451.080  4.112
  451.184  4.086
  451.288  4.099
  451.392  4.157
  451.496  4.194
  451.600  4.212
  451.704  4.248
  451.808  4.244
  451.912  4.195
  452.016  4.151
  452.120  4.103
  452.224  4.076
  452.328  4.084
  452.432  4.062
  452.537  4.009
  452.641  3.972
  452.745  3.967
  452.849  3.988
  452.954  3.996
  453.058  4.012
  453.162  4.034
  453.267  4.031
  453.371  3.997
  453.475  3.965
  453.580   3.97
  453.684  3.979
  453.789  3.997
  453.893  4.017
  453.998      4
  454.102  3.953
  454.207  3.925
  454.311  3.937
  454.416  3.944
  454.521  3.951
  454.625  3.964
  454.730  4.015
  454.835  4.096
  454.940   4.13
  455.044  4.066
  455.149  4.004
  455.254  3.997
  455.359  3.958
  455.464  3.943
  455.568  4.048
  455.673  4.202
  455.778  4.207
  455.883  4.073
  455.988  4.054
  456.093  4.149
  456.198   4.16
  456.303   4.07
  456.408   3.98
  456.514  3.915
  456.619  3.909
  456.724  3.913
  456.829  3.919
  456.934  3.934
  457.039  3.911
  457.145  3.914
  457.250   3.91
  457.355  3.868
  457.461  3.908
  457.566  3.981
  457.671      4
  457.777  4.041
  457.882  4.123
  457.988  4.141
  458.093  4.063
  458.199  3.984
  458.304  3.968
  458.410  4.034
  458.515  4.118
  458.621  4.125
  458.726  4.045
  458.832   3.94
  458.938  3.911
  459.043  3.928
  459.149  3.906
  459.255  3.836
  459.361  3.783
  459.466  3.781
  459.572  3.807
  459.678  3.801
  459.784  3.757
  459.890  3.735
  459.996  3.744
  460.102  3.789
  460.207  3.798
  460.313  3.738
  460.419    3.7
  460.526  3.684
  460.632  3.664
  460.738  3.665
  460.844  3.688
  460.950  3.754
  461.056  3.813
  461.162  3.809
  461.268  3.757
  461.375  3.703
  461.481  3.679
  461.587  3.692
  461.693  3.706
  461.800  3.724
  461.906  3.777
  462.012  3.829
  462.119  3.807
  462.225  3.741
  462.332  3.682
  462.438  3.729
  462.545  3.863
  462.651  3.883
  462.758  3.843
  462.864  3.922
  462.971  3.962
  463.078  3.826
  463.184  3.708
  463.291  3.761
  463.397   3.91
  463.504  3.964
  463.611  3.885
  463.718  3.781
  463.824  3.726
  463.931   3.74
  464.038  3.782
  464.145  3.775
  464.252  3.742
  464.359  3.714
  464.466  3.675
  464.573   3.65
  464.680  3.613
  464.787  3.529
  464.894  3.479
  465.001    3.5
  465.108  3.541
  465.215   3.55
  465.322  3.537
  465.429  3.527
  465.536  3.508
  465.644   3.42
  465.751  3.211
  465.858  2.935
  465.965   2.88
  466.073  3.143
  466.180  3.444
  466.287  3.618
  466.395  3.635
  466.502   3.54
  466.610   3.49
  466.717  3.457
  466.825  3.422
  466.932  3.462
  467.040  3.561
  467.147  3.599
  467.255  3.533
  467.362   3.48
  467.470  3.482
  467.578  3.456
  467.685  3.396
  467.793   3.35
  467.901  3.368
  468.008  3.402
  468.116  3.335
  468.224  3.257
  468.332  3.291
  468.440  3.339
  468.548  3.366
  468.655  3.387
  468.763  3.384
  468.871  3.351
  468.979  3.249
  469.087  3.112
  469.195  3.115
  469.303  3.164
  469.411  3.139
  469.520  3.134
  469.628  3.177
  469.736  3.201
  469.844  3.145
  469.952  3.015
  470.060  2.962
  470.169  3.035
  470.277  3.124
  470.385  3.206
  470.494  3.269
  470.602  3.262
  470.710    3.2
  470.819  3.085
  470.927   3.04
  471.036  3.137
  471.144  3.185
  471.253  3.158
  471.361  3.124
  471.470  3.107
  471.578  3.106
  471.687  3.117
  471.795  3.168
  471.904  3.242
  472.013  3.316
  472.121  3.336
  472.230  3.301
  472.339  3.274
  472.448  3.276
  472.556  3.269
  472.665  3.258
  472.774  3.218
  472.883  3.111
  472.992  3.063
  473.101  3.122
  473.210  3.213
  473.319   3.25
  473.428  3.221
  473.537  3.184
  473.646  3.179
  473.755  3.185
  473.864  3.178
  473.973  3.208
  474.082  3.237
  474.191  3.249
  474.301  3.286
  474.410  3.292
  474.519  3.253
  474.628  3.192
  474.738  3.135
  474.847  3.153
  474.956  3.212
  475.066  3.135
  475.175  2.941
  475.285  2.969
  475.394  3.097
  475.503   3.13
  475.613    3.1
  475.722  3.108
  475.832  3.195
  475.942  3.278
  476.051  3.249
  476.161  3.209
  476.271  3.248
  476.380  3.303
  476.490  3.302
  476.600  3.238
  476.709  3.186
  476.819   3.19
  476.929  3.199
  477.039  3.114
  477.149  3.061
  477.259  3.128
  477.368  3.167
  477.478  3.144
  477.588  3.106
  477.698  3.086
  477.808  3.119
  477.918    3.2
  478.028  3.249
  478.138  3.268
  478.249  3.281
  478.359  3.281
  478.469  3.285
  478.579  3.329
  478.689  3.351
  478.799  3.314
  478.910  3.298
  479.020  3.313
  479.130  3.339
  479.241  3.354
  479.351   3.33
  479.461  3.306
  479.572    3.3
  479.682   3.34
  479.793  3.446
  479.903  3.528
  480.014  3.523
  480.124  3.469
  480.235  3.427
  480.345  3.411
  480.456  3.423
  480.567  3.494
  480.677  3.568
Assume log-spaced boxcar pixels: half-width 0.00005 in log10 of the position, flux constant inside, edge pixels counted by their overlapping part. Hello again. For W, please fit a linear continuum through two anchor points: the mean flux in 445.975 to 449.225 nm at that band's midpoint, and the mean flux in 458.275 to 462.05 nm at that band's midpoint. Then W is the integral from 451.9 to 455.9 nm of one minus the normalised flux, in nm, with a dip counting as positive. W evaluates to -0.31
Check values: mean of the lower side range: 3.66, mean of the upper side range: 3.81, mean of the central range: 4.02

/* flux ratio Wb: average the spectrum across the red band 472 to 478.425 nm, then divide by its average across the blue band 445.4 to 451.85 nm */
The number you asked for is 0.8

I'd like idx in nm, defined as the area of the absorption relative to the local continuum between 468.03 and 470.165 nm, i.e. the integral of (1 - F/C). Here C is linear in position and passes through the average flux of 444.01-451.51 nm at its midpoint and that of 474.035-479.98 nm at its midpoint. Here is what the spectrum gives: 0.089 nm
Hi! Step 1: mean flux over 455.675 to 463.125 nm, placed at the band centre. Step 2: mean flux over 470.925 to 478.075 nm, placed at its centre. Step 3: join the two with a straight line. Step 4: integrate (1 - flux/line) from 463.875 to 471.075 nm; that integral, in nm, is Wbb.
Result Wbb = 0.29 nm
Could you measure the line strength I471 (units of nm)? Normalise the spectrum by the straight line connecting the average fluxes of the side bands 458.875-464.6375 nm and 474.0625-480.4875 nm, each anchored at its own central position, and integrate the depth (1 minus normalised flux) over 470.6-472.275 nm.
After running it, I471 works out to 0.13 nm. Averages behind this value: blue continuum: 3.78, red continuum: 3.24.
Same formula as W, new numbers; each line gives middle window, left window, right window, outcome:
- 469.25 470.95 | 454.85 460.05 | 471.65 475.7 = 0.11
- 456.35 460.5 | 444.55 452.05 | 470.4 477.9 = -0.44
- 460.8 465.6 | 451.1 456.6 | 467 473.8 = -0.18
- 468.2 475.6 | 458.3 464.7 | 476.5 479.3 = 0.53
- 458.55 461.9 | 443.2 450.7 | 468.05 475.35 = -0.39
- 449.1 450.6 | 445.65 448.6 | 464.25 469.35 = -0.12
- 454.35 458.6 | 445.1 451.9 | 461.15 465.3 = -0.29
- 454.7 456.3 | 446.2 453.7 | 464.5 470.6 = -0.16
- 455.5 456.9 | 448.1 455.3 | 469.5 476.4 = -0.09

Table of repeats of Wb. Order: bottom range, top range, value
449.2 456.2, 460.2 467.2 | 0.91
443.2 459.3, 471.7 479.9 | 0.84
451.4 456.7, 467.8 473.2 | 0.79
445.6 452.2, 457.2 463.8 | 1.01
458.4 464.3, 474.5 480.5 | 0.85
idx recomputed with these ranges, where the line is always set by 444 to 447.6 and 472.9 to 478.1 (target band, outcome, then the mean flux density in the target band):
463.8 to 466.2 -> -0.14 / 3.5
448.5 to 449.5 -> -0.07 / 3.78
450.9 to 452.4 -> -0.28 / 4.14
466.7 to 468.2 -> -0.07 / 3.45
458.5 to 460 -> -0.22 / 3.88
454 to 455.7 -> -0.27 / 4.01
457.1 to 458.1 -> -0.17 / 3.99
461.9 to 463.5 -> -0.23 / 3.82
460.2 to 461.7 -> -0.16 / 3.72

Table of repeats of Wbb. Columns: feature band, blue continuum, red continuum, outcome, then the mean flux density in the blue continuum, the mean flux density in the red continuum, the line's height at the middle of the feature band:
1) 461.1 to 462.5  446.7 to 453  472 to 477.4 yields -0.08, 3.87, 3.19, 3.55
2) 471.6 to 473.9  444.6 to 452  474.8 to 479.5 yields 0.05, 3.76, 3.21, 3.29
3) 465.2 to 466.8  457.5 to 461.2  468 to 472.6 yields 0.04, 3.88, 3.2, 3.47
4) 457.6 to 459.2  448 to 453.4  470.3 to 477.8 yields -0.15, 3.93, 3.18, 3.69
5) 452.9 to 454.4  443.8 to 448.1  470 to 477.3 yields -0.23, 3.57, 3.18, 3.46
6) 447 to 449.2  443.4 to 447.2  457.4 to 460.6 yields -0.03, 3.54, 3.9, 3.61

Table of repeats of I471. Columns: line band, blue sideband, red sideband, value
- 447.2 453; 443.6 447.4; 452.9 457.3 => -0.19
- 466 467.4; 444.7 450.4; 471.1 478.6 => -0.06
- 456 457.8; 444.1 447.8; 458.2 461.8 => -0.10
